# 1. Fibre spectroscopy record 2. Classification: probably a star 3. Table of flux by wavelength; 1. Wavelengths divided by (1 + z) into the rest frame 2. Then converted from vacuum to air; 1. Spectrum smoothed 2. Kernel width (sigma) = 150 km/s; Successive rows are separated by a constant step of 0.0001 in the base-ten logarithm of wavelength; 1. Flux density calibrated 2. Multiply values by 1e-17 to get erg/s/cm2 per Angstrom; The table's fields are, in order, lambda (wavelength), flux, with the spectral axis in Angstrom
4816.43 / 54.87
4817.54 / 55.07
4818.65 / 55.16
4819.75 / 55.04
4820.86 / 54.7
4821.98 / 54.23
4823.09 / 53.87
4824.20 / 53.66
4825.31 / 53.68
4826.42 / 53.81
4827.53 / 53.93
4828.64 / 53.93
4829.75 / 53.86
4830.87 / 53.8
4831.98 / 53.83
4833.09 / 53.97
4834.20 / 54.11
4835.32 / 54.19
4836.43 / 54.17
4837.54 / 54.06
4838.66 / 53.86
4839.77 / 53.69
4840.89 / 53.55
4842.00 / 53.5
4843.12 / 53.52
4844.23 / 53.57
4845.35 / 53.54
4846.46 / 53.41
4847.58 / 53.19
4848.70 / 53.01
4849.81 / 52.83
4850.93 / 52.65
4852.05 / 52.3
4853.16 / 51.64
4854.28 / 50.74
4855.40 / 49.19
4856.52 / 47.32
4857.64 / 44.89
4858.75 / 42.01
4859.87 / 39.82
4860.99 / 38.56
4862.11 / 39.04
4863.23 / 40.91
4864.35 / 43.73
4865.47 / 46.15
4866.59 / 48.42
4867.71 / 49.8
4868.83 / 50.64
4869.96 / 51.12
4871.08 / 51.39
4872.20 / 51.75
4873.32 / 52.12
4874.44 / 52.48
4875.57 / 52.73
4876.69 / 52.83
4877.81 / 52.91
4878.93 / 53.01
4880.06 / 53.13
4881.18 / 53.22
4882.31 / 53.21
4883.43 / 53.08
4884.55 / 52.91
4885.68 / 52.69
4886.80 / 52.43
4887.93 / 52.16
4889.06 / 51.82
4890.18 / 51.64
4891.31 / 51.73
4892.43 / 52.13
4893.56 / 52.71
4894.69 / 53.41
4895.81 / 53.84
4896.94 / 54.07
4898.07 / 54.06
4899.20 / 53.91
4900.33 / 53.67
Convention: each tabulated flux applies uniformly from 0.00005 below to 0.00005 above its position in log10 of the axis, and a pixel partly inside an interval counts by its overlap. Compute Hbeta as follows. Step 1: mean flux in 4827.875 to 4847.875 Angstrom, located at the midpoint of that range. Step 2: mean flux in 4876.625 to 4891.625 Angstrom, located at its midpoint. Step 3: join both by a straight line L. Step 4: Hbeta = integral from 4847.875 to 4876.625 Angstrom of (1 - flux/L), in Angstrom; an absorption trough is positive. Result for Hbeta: 2.61 Angstrom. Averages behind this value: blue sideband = 53.8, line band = 48.3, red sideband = 52.6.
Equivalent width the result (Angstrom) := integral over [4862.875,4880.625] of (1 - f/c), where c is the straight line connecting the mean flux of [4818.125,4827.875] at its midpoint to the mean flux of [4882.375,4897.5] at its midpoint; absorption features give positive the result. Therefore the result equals 0.9 Angstrom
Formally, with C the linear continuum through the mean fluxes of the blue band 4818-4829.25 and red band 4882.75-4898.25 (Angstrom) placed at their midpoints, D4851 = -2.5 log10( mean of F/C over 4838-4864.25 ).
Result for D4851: 0.09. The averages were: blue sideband 54.2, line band 49.3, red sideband 52.7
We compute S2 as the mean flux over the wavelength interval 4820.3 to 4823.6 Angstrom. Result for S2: 54.1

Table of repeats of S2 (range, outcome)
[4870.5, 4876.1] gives 52.1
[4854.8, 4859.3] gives 45.9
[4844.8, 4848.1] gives 53.4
